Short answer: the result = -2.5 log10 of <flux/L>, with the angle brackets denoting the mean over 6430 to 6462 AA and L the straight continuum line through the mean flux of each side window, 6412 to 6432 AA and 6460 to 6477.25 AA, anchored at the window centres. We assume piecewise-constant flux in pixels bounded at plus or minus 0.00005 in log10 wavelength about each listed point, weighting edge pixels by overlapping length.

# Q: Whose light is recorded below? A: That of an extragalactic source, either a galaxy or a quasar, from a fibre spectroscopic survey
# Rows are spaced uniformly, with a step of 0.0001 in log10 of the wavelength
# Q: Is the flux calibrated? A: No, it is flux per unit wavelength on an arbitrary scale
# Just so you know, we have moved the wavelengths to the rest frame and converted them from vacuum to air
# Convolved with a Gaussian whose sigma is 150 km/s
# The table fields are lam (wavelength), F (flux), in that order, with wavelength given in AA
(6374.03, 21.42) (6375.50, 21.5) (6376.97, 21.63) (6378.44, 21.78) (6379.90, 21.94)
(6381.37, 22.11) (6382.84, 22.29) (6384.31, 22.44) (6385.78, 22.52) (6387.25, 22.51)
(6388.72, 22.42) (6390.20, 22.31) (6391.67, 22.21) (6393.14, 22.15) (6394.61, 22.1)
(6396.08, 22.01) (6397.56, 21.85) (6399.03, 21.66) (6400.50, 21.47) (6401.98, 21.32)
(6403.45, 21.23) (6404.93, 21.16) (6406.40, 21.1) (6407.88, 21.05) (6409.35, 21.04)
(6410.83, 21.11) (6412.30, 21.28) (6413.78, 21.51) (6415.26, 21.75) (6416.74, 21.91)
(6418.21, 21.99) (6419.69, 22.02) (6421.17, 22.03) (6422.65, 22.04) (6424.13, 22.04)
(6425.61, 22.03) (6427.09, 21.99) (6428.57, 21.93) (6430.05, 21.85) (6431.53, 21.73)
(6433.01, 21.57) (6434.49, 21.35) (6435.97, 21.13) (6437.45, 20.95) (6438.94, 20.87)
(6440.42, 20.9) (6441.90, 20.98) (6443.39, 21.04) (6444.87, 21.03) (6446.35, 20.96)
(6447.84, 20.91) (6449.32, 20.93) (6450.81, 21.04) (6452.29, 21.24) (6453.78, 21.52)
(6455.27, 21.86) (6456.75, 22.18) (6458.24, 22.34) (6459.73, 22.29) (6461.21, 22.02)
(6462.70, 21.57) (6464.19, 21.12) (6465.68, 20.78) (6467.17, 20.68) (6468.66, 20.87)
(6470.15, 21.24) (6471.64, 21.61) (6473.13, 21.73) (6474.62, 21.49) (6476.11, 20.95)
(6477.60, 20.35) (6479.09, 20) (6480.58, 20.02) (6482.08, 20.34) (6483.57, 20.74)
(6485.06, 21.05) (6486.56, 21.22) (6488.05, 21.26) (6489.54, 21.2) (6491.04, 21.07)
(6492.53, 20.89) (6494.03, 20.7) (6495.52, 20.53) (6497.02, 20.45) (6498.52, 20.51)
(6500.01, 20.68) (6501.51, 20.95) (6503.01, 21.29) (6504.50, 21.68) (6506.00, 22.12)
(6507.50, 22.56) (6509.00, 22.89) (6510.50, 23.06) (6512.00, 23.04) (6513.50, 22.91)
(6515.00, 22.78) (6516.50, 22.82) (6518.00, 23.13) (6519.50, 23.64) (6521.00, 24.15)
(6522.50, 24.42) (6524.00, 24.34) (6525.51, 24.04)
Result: 0.01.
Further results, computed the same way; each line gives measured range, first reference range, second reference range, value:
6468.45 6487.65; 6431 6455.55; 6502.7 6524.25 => 0.059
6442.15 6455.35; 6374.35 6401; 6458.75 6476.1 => 0.022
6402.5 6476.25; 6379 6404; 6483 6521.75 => 0.025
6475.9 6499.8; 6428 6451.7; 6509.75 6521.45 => 0.088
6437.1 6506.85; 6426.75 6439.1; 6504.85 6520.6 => 0.053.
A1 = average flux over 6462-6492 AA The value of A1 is 21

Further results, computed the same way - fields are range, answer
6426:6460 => 21.4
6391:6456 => 21.5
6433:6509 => 21.2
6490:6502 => 20.7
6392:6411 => 21.5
